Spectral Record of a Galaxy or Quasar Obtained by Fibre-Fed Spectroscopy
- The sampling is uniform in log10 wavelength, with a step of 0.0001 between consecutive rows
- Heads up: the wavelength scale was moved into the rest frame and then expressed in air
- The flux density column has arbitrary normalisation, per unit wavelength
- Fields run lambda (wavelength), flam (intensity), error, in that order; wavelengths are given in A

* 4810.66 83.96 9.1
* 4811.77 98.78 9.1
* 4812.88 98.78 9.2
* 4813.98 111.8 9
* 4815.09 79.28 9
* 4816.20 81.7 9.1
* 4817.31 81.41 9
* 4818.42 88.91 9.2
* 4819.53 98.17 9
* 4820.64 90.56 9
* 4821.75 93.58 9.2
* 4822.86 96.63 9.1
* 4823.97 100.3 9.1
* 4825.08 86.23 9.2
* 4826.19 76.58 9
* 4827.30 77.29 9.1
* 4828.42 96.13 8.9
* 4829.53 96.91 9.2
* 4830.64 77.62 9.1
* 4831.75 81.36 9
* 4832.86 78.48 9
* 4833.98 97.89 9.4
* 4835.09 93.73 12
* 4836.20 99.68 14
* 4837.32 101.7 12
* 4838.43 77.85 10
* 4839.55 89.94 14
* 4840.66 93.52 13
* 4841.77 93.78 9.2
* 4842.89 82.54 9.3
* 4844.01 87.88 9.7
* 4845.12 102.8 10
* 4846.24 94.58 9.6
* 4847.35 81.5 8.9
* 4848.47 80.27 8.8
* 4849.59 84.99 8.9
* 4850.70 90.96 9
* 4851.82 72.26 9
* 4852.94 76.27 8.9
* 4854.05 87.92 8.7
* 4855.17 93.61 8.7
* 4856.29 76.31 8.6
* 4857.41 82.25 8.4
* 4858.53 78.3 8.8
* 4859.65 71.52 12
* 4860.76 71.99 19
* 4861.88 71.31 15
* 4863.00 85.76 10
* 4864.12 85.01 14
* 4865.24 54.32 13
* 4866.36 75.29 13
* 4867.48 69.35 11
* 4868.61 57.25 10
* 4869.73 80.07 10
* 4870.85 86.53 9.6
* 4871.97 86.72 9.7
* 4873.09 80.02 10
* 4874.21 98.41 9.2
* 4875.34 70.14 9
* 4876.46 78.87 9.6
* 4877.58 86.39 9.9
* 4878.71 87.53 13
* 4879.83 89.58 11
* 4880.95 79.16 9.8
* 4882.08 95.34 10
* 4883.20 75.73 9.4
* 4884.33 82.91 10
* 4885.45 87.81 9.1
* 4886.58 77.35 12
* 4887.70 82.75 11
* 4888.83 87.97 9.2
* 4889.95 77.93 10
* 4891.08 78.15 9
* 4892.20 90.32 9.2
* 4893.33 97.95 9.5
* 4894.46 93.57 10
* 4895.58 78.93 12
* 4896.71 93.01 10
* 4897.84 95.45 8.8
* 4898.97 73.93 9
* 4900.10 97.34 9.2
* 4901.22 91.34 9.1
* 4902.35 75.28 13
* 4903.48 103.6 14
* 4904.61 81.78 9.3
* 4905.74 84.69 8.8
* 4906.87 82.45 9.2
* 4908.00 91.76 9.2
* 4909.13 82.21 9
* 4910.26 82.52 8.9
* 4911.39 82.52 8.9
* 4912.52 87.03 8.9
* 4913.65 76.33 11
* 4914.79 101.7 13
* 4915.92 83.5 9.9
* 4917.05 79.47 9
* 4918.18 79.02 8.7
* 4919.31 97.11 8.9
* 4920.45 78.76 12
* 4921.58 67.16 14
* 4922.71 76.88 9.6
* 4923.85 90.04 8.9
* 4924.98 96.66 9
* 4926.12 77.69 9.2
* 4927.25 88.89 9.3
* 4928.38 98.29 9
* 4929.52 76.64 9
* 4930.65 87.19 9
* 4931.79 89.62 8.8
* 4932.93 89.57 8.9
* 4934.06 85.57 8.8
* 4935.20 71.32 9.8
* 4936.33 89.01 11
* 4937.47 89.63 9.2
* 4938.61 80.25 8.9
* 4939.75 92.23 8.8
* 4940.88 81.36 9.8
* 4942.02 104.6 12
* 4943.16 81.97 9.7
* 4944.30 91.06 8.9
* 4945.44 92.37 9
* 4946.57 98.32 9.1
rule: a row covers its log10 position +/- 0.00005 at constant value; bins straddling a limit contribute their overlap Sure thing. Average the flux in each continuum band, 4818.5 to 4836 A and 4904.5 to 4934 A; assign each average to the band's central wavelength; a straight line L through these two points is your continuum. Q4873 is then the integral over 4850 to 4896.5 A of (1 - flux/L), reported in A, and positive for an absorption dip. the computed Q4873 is 3.2 A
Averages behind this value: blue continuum 89.6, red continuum 85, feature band 81.3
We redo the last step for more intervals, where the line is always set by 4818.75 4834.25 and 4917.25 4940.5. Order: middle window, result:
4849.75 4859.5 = 0.66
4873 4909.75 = 0.26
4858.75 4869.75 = 1.95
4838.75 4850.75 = -0.11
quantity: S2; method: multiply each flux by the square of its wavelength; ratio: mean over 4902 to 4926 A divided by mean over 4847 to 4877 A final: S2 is 1.1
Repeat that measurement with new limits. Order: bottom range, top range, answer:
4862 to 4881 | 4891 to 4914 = 1.11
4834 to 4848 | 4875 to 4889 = 0.92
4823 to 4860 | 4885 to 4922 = 1.01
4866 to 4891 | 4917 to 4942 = 1.07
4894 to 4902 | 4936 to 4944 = 1.01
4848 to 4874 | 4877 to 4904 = 1.12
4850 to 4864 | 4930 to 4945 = 1.12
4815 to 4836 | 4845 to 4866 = 0.92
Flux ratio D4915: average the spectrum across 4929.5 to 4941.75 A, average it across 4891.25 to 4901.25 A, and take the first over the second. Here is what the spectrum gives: 0.95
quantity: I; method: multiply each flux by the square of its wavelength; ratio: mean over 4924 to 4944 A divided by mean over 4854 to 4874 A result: 1.2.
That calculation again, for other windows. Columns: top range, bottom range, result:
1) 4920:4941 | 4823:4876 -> 1.05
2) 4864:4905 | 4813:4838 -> 0.94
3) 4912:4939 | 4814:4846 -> 0.98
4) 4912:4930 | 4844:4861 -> 1.04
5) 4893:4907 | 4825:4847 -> 1.02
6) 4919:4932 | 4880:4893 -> 1.03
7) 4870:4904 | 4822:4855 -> 0.99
